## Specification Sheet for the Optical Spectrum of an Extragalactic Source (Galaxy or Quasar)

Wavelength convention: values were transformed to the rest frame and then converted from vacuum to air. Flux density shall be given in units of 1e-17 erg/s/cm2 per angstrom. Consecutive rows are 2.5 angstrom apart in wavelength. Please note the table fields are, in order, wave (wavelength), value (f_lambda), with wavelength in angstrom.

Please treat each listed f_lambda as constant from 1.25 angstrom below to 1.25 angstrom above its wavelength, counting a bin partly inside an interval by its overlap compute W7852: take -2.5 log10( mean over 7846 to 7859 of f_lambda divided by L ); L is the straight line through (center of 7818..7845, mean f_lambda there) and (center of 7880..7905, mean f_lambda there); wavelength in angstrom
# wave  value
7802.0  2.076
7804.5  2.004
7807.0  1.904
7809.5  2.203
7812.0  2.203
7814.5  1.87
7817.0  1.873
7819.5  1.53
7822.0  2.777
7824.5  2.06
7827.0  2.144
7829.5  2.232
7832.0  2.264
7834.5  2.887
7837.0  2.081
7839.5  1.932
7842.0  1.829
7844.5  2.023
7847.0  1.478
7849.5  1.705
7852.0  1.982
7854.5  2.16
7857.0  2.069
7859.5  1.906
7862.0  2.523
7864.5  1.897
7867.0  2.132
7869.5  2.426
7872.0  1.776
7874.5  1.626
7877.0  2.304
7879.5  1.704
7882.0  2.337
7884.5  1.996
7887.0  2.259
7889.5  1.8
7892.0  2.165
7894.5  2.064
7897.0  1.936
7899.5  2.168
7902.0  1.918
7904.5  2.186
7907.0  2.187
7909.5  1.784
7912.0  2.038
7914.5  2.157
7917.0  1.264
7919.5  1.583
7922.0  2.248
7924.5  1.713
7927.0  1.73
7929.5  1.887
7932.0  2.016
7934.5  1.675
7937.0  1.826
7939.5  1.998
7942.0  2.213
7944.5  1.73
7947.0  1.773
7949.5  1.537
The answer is 0.13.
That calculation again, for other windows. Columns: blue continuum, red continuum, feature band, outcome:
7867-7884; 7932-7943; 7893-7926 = 0.02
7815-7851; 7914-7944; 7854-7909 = -0.06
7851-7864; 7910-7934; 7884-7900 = -0.05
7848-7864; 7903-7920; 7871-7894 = -0.02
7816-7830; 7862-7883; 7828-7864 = 0.00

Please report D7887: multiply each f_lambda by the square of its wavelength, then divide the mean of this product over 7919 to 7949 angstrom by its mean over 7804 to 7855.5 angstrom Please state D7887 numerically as 0.9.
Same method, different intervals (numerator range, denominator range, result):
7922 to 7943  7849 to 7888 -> 0.94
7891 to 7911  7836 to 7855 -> 1.10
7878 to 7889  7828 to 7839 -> 0.90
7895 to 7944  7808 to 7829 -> 0.95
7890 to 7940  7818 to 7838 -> 0.88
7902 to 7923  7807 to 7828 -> 0.95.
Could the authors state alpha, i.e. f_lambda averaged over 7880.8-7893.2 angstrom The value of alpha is 2.11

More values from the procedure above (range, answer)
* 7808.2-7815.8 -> 2.09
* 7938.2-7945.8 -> 1.98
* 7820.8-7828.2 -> 2.33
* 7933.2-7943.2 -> 1.93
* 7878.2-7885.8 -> 2.02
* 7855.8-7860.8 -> 1.99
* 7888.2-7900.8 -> 2.03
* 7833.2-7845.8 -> 2.15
